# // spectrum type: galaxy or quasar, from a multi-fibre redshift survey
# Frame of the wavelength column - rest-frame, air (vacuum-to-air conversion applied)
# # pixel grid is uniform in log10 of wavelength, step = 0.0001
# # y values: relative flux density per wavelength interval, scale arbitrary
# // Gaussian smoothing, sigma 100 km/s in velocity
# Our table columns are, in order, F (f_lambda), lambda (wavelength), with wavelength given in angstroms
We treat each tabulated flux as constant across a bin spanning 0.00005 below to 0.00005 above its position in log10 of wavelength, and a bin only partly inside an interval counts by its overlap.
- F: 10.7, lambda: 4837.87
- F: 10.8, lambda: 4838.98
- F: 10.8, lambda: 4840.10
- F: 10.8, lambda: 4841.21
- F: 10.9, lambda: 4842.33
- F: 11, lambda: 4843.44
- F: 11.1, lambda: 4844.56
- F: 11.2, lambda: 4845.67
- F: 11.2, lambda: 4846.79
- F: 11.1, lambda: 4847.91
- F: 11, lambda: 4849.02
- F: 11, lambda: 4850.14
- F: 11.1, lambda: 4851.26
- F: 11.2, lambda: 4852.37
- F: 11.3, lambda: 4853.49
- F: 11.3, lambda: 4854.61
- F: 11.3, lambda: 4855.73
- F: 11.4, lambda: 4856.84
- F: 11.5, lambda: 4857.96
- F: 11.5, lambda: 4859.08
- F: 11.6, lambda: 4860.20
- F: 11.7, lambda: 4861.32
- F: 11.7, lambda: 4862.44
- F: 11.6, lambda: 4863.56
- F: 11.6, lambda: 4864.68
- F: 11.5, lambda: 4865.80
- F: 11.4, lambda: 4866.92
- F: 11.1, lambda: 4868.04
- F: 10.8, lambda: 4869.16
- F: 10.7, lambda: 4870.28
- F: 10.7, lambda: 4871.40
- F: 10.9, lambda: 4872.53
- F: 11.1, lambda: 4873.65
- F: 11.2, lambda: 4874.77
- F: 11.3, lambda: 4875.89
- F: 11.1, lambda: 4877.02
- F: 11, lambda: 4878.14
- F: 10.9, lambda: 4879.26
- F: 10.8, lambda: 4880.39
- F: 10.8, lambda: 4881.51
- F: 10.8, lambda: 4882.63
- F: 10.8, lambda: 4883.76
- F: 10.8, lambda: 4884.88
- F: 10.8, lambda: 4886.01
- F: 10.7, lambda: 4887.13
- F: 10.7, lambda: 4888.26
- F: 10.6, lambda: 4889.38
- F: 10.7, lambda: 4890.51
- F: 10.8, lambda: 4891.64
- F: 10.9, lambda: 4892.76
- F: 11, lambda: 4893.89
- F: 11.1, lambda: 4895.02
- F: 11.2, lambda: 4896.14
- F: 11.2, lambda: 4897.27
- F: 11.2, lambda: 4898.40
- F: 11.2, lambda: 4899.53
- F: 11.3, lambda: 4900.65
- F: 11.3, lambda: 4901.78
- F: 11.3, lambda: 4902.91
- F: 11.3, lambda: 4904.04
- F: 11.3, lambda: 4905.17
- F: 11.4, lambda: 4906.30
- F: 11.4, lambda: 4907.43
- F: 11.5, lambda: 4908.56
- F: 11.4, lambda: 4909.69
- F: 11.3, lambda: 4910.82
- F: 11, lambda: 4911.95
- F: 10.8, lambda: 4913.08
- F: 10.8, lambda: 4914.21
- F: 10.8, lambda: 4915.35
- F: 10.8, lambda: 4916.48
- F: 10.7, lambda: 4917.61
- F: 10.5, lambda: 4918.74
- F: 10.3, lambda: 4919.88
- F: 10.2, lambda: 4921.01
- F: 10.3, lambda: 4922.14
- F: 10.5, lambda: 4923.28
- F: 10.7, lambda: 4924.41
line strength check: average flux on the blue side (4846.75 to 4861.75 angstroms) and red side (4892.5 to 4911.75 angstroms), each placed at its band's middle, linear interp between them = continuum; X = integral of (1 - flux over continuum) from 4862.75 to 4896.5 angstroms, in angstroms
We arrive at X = 0.87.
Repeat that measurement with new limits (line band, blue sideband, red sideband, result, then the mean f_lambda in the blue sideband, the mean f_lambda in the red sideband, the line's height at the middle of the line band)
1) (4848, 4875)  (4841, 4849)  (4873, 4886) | -0.6 angstroms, 11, 11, 11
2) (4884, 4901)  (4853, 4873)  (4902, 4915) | 0.5 angstroms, 11.3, 11.2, 11.2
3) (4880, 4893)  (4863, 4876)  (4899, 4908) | 0.5 angstroms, 11.2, 11.3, 11.2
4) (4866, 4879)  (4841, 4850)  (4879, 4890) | -0.2 angstroms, 11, 10.8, 10.8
